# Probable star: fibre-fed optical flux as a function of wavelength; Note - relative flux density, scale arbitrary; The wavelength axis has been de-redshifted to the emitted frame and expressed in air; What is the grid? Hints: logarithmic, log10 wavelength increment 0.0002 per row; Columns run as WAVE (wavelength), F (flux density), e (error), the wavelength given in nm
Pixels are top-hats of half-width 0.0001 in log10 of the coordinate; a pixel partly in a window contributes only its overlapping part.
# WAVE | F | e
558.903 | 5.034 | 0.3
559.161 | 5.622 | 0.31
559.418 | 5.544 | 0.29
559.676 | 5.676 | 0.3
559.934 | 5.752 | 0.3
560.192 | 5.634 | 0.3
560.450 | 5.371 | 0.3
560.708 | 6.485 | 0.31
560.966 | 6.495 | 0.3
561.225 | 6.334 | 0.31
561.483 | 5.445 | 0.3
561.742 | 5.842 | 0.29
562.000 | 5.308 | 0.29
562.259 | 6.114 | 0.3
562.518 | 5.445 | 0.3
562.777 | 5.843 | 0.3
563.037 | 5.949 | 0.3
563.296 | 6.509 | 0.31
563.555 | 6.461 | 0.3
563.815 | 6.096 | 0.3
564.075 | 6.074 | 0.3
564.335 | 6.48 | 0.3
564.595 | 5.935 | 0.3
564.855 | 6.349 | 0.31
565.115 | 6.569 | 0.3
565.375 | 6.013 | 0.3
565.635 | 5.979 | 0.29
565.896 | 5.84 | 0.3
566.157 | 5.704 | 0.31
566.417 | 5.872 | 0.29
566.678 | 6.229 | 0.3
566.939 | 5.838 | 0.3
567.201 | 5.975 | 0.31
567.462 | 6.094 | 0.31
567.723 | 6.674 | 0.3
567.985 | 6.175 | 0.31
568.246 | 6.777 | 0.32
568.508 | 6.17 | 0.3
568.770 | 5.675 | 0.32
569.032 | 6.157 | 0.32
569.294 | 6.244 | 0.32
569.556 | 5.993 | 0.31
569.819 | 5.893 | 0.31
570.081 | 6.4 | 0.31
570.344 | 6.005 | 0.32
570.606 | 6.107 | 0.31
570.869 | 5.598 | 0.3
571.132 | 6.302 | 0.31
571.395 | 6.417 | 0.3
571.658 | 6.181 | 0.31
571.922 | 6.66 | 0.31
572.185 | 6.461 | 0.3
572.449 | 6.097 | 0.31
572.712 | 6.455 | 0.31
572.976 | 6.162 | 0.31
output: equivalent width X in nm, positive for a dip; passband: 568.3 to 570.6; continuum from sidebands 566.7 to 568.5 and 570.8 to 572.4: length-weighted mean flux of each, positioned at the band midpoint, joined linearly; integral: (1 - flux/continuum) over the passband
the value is 0.06 nm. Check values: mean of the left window 6.25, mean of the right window 6.29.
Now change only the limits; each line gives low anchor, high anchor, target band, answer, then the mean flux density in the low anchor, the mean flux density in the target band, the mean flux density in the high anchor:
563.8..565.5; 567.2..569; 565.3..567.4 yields 0.10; 6.23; 5.93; 6.24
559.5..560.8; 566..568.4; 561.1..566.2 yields -0.06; 5.75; 6.02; 6.15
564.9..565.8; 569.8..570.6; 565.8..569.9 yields 0.05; 6.19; 6.09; 6.14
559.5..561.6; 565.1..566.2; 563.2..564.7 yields -0.08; 5.89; 6.26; 5.99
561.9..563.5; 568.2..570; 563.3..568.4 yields -0.15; 5.9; 6.17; 6.11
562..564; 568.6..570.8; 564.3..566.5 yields -0.02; 6.01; 6.07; 6.05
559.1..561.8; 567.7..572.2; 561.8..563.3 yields 0.03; 5.84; 5.81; 6.2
